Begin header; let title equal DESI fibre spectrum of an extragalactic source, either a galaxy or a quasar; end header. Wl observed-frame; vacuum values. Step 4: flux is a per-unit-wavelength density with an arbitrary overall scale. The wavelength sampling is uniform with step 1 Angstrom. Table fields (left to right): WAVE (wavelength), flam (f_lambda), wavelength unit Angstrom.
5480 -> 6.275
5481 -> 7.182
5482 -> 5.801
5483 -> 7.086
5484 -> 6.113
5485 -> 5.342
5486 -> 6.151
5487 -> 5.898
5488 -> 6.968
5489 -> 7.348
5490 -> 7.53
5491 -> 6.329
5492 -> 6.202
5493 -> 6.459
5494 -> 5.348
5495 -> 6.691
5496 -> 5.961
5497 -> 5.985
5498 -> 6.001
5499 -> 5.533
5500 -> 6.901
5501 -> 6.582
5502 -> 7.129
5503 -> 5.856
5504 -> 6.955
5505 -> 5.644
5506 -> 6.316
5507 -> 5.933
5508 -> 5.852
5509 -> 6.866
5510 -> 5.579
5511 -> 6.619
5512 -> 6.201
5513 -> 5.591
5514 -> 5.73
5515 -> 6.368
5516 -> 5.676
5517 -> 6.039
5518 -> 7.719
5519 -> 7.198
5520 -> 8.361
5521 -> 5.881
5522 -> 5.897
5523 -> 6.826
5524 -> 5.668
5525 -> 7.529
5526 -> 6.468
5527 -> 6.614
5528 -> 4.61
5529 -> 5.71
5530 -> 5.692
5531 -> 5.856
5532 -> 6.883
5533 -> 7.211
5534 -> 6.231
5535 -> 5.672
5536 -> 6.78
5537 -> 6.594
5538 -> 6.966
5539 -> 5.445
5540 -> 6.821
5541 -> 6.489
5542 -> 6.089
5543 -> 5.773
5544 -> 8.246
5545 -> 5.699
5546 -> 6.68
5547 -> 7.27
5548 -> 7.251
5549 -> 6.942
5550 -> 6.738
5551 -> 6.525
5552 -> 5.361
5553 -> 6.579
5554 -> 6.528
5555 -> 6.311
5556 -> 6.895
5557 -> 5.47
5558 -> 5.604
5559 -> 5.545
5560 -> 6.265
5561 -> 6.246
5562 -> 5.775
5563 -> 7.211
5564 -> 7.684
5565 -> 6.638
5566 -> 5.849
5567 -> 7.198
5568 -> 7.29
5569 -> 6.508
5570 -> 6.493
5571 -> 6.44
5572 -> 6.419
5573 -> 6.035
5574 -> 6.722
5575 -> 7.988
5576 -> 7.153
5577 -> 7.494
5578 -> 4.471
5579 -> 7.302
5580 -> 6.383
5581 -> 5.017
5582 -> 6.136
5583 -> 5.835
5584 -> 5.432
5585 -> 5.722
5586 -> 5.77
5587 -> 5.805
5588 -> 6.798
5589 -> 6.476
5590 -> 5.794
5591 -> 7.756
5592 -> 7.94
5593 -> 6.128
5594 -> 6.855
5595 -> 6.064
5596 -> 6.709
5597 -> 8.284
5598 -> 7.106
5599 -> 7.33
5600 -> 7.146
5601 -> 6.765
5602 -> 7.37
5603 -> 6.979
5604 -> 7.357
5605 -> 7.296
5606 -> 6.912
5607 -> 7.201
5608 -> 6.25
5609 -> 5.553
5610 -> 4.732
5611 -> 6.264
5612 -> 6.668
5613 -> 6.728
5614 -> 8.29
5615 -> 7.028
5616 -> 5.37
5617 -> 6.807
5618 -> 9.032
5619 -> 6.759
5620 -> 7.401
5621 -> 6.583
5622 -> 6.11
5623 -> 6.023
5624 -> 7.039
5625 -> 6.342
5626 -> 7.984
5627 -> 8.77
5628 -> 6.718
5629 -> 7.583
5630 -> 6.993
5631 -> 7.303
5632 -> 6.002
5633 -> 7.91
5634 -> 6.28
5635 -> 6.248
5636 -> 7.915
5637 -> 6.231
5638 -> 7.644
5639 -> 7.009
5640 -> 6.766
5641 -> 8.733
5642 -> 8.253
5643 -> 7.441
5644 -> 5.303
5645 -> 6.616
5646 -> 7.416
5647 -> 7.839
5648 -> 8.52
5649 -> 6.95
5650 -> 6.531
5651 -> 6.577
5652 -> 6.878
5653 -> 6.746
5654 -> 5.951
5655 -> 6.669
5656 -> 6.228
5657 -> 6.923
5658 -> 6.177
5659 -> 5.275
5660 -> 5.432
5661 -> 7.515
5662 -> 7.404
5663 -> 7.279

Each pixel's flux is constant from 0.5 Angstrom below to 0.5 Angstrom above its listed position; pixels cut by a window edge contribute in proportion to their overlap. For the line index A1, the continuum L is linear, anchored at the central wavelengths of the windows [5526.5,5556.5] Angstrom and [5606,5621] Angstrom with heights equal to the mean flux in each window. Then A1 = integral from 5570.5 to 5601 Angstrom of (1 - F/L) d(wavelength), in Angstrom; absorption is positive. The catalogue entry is 0.2 Angstrom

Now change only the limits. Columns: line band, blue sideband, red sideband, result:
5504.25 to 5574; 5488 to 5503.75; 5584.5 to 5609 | 2.0 Angstrom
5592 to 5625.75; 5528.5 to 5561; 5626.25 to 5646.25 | 0.5 Angstrom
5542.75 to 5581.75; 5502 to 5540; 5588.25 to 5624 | 0.3 Angstrom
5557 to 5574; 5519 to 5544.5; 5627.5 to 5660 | 0.4 Angstrom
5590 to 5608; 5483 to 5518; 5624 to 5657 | -0.6 Angstrom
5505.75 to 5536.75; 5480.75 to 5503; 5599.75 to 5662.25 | 0.8 Angstrom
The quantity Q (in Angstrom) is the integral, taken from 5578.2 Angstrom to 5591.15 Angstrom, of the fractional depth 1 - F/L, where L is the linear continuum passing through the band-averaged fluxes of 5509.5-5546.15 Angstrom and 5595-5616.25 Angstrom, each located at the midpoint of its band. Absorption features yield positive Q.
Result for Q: 1.18 Angstrom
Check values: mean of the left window 6.36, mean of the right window 6.82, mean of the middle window 6.09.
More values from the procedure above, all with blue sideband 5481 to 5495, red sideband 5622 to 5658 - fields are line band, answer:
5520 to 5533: 0.6 Angstrom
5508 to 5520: 0.2 Angstrom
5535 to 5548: 0.1 Angstrom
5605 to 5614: 0.6 Angstrom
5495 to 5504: 0.2 Angstrom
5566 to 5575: 0.1 Angstrom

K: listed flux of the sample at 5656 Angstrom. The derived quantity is 6.228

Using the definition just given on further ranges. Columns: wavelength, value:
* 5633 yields 7.91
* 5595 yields 6.064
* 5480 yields 6.275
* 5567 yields 7.198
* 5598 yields 7.106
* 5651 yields 6.577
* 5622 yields 6.11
